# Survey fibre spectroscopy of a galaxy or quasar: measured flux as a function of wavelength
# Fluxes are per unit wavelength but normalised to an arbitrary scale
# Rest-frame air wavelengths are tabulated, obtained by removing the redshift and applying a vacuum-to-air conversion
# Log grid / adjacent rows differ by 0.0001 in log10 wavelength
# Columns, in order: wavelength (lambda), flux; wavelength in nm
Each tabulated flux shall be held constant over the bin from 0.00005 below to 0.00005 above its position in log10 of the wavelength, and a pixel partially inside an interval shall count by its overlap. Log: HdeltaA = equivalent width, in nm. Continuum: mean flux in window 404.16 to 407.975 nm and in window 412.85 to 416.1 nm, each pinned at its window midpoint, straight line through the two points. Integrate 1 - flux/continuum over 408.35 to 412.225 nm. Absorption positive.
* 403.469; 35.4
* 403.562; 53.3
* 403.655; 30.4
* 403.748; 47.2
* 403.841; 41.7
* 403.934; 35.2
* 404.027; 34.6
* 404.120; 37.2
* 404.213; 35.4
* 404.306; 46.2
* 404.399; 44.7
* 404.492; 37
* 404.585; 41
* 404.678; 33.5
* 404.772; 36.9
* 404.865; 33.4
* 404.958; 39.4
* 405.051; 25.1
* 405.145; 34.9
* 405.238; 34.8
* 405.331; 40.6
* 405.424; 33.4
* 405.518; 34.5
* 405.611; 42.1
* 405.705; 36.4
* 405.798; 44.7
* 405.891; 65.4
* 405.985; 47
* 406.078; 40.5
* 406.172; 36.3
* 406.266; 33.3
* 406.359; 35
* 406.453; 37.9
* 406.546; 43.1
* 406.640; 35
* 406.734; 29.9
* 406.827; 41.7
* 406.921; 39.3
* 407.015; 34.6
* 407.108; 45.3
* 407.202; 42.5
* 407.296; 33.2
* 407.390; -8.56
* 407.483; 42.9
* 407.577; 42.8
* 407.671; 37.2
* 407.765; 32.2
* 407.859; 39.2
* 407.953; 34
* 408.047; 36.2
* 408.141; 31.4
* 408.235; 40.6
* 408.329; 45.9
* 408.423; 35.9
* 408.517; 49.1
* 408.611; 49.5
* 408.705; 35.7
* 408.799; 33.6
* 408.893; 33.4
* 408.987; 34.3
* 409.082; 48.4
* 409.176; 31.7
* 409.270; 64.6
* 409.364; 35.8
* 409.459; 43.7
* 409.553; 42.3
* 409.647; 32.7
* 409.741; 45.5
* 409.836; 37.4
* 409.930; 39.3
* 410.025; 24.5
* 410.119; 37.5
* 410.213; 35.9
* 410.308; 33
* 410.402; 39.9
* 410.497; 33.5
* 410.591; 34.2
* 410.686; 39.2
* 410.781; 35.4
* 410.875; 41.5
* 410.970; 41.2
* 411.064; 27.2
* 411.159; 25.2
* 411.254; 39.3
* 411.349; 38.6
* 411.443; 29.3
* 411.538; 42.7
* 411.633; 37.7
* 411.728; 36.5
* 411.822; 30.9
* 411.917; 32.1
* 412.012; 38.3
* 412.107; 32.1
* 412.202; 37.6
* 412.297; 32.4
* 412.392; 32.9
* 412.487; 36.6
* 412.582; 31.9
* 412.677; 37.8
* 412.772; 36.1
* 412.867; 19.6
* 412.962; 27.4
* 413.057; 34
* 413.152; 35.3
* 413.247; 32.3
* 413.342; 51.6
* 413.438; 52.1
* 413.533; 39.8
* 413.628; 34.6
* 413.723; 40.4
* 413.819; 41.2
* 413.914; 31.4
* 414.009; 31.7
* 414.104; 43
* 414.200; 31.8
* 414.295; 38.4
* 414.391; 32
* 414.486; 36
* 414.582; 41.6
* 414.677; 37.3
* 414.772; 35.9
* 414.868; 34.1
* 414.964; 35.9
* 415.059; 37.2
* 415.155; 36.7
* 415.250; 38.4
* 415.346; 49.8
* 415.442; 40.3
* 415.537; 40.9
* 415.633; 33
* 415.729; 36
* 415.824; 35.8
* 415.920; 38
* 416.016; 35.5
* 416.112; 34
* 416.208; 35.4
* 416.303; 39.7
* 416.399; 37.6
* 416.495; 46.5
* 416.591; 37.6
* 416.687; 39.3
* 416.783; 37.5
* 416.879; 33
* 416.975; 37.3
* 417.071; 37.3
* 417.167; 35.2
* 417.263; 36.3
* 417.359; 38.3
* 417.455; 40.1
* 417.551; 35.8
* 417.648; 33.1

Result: -0.02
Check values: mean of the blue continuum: 37.4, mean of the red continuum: 37.2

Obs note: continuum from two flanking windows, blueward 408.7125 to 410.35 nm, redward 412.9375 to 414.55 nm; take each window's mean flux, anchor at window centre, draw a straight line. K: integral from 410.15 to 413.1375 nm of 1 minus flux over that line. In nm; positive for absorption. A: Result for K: 0.27 nm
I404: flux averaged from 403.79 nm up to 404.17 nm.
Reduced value 37.3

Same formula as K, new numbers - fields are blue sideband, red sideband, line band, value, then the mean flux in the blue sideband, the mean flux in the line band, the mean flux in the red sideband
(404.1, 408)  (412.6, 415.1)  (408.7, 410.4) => -0.066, 37.4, 38.4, 36.4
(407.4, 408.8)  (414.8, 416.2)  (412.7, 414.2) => 0.041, 38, 36.6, 37.4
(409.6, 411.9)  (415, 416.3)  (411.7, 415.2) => 0.099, 35.7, 35.9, 37.8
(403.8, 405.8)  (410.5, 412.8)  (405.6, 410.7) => -0.285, 37.2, 38.3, 35.2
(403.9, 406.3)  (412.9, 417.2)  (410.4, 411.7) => 0.069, 38.6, 35.9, 37.5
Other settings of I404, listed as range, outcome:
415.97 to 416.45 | 36.5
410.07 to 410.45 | 36.5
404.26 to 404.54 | 42.7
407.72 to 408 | 35.1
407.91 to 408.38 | 37.6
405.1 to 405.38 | 36.9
